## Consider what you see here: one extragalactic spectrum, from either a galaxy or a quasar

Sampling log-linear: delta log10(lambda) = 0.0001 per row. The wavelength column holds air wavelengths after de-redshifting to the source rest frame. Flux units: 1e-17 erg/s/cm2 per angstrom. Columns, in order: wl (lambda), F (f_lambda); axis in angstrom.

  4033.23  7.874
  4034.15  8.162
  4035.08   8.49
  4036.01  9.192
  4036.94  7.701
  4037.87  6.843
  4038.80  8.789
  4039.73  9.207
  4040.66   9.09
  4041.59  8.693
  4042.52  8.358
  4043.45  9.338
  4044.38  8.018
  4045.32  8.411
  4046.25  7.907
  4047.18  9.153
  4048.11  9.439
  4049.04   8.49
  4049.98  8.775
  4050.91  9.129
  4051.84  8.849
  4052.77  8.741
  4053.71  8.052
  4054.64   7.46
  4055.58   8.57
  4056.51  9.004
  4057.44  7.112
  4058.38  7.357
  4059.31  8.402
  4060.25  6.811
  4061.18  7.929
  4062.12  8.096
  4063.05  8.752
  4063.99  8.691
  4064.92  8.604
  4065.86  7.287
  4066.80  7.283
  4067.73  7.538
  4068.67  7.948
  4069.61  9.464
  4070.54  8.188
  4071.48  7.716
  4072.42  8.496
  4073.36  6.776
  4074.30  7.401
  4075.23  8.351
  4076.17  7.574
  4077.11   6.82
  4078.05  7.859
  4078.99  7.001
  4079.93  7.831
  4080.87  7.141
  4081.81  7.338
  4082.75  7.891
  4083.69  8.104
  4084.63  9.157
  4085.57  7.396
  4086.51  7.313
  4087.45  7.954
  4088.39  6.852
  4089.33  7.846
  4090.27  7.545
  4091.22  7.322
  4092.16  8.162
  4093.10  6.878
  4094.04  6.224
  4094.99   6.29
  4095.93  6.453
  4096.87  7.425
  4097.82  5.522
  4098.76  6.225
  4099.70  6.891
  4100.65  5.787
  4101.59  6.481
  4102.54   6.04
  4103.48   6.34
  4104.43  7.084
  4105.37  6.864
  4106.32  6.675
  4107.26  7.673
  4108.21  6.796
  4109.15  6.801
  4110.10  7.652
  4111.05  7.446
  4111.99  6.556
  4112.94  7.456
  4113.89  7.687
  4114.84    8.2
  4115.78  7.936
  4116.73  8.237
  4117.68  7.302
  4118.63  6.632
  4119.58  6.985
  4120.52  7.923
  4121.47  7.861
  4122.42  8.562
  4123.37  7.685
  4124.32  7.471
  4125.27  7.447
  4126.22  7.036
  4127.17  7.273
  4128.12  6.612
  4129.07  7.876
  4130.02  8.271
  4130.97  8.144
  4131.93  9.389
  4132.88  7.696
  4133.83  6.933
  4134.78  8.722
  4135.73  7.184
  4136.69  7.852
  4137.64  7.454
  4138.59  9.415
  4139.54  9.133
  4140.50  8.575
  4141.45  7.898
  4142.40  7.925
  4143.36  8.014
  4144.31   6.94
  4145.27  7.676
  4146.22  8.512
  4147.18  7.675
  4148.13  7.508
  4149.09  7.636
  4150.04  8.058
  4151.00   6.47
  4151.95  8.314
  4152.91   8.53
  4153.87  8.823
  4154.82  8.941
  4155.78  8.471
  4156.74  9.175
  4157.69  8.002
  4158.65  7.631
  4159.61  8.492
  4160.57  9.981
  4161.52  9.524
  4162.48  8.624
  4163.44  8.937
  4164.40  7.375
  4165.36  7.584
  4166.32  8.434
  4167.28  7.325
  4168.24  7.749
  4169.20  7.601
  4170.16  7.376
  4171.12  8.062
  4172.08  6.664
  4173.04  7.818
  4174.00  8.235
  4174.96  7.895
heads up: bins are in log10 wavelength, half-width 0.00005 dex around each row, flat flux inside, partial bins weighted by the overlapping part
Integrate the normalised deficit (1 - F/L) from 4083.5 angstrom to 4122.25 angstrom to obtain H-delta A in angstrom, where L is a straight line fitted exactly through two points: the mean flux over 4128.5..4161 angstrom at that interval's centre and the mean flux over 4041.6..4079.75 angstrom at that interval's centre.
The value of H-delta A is 4.6 angstrom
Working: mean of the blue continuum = 8.13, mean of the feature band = 7.18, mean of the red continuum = 8.15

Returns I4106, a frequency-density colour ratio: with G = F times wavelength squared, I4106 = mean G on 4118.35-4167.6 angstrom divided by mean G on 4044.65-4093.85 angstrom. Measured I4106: 1.05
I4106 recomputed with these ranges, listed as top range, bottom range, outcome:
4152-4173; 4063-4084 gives 1.10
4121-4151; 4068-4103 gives 1.10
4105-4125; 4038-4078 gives 0.93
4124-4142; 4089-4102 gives 1.19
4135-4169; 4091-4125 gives 1.17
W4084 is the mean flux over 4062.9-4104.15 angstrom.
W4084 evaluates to 7.4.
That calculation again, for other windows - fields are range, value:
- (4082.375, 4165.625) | 7.65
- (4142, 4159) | 8.02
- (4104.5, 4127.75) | 7.42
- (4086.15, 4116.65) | 7.03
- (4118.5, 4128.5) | 7.45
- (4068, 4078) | 7.86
